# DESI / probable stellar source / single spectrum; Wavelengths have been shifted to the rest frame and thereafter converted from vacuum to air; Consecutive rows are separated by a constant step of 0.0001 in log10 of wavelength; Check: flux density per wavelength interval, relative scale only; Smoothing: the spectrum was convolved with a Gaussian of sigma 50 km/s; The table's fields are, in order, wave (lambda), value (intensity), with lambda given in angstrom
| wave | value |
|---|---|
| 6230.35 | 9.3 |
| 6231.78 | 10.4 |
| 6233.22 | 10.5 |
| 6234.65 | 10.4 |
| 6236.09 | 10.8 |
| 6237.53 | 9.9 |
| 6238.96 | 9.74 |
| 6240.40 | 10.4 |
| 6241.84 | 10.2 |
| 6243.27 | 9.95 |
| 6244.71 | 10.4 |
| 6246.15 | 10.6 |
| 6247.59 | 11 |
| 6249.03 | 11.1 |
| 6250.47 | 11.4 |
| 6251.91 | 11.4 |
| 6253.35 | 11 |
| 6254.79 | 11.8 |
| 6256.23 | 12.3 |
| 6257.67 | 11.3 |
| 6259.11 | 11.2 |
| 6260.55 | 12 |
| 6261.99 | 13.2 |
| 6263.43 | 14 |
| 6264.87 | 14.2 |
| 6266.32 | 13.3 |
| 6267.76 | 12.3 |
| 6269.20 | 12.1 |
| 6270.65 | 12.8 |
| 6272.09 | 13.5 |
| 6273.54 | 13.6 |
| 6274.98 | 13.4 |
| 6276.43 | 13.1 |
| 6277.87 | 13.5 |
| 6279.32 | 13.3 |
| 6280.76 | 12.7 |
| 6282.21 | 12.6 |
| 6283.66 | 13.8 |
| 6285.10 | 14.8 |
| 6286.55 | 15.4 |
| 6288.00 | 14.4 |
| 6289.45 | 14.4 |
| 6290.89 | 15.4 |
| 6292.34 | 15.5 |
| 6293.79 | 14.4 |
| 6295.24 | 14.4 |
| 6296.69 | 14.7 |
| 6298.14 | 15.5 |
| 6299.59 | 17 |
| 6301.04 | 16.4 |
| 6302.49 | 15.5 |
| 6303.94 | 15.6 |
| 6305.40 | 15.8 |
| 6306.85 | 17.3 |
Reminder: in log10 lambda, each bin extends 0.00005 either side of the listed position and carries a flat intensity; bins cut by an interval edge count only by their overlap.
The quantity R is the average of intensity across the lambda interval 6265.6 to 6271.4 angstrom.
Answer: 12.6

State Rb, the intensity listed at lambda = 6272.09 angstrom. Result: 13.5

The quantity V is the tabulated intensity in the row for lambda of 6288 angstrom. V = 14.4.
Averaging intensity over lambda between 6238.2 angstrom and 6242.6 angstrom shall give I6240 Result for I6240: 10.1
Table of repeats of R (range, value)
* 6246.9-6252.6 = 11.2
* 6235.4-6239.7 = 10.1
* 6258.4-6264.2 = 12.6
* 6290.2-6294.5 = 15.1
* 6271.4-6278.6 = 13.4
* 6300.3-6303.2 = 16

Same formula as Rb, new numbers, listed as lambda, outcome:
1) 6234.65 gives 10.4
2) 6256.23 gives 12.3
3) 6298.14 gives 15.5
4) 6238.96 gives 9.74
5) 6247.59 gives 11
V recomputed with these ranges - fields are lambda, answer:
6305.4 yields 15.8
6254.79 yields 11.8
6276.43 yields 13.1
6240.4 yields 10.4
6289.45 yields 14.4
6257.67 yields 11.3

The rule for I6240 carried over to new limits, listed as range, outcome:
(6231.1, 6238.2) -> 10.4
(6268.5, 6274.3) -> 13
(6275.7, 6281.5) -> 13.1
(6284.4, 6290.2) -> 14.8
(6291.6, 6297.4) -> 14.7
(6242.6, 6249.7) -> 10.6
